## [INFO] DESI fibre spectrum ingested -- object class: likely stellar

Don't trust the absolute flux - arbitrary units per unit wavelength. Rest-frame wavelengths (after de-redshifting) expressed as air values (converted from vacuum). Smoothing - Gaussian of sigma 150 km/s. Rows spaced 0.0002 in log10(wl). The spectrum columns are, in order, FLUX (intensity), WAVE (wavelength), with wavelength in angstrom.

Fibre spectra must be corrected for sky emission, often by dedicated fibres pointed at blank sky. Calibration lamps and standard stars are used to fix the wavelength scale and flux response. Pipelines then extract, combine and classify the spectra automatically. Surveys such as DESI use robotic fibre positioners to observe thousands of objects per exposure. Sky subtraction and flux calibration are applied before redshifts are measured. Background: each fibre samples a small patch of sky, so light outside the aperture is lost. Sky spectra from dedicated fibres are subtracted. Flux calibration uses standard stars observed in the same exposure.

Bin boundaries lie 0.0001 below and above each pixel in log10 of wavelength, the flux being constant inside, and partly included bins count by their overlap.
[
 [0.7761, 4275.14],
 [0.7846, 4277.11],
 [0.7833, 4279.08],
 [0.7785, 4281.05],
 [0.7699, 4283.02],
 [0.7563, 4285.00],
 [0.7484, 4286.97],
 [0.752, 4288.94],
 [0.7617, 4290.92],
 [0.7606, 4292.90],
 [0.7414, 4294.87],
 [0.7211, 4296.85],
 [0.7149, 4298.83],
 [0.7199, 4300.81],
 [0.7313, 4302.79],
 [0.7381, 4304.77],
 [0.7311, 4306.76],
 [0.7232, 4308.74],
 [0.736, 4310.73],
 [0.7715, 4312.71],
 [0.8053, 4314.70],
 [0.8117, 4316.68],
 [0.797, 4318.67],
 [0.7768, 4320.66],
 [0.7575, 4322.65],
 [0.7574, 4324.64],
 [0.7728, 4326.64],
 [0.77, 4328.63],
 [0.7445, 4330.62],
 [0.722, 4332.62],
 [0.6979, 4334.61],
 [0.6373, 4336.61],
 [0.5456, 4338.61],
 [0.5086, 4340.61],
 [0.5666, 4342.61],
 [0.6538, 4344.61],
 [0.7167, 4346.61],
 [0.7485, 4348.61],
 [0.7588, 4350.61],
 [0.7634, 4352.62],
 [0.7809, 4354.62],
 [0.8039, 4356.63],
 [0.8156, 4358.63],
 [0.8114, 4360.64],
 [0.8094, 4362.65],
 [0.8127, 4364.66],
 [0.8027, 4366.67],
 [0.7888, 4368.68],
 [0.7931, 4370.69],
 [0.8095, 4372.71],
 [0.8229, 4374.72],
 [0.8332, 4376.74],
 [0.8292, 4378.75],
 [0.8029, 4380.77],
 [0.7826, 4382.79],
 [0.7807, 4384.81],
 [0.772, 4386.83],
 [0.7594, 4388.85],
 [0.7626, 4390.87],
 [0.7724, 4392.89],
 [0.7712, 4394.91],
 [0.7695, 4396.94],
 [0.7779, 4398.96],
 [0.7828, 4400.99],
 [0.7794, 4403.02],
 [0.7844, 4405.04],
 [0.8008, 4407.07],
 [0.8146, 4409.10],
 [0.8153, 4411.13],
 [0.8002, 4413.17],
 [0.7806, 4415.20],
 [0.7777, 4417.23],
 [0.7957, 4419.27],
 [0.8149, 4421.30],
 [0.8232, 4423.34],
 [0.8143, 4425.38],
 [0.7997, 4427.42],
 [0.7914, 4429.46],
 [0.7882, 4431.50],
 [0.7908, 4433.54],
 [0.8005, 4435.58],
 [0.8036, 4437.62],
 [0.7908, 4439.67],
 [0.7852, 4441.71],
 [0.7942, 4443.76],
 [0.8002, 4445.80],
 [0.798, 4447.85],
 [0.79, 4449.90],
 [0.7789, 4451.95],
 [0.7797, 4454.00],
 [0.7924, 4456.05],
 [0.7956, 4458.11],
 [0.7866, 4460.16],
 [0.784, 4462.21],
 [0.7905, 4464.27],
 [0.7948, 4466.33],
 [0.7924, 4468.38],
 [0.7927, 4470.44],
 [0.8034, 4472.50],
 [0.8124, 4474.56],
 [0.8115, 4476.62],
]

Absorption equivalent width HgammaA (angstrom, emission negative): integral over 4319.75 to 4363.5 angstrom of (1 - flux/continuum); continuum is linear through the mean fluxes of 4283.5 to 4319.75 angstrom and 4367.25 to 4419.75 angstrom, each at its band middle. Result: 2.6 angstrom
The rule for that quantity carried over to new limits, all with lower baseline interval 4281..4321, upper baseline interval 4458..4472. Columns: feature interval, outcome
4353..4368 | -0.70 angstrom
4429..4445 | -0.17 angstrom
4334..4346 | 2.52 angstrom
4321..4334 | 0.11 angstrom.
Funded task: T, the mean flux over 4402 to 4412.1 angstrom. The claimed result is 0.799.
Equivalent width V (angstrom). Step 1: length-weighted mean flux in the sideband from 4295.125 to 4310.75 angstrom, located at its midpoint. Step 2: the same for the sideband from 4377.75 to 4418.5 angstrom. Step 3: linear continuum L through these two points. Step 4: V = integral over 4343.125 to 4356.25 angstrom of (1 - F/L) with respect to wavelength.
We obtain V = 0.38 angstrom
